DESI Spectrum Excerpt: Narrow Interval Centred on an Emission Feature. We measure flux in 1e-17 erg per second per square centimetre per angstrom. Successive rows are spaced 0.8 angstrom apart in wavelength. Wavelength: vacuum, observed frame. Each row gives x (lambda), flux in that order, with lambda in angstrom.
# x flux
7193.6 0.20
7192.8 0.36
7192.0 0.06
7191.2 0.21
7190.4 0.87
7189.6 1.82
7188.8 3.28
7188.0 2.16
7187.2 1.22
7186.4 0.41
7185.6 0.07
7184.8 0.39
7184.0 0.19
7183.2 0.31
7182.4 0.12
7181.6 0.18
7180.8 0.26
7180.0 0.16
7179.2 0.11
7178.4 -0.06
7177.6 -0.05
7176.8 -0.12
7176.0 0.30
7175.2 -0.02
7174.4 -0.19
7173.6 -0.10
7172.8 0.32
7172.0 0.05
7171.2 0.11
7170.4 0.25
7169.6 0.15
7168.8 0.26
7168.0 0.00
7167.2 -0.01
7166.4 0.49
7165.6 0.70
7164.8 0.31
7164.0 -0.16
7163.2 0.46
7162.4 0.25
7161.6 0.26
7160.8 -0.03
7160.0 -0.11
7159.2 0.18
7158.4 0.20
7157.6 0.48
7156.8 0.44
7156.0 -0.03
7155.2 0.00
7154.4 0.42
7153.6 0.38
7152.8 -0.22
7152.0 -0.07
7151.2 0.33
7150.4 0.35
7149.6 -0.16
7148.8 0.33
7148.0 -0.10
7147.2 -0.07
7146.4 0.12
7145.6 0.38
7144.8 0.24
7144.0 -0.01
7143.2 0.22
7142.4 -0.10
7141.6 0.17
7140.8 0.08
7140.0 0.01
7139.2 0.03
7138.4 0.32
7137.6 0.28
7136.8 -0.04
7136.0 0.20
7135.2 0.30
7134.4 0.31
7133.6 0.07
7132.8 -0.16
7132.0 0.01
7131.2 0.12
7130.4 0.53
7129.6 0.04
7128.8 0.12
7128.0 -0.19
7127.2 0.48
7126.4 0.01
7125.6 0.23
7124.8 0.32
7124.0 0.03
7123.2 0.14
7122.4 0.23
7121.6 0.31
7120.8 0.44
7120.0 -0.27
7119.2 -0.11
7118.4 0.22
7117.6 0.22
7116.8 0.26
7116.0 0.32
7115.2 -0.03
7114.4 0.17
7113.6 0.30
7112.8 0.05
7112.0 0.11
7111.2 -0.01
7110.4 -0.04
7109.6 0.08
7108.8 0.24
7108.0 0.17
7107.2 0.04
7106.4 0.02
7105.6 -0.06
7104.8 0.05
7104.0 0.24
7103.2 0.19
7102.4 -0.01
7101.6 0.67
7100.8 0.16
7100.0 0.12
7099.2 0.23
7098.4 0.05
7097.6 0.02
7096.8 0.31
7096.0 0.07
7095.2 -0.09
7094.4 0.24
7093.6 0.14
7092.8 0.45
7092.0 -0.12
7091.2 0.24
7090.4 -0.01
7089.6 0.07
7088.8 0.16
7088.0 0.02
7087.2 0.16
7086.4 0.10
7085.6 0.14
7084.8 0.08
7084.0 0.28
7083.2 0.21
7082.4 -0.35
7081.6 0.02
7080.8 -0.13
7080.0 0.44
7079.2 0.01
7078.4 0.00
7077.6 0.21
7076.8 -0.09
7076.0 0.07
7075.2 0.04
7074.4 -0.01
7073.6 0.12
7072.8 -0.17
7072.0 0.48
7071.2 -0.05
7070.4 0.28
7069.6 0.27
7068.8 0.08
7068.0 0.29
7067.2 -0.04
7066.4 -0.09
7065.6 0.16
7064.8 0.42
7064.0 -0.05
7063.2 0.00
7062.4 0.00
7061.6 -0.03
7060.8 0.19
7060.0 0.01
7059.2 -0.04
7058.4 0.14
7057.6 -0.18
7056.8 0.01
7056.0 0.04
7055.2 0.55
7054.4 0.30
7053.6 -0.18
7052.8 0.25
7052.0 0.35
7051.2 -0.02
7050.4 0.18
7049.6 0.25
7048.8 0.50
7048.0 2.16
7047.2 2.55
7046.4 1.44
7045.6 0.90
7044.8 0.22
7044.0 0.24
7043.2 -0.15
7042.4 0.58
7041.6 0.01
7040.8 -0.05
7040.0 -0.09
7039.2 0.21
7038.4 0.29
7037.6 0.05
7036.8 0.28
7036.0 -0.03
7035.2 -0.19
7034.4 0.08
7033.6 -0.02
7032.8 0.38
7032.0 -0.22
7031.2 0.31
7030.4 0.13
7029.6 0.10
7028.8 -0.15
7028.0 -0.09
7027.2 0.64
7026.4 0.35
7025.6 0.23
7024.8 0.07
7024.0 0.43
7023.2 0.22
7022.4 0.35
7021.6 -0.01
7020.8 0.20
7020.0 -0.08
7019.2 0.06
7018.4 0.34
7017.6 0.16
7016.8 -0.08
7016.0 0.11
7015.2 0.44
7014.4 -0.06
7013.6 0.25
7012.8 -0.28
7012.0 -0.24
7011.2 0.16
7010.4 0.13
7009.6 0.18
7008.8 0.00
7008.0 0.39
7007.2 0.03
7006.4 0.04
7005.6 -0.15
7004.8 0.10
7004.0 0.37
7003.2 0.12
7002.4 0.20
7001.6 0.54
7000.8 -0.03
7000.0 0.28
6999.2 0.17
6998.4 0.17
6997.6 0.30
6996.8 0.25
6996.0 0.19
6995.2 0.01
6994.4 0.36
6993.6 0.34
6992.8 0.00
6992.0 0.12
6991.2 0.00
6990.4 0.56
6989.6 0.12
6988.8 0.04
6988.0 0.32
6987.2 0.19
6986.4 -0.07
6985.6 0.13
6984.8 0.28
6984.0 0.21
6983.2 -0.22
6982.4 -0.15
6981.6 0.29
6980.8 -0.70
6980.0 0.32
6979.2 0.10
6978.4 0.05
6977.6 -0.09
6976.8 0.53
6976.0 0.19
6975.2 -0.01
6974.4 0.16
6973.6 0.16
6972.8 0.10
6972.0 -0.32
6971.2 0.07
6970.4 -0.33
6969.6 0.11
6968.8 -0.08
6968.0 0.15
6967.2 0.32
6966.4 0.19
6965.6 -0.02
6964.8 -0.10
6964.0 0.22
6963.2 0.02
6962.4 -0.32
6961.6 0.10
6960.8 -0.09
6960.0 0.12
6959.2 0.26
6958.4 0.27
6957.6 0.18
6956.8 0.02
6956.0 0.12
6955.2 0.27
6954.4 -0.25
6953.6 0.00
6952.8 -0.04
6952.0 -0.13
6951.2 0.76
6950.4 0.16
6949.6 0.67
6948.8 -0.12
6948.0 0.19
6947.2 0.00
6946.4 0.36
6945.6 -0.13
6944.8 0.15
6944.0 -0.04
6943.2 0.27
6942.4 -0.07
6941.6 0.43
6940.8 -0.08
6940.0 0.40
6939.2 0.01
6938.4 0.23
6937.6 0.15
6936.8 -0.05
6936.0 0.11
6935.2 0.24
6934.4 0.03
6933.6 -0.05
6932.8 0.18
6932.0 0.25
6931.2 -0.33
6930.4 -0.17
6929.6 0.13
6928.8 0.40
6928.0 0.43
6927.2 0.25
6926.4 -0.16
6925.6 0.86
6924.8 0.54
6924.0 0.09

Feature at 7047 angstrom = H-beta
